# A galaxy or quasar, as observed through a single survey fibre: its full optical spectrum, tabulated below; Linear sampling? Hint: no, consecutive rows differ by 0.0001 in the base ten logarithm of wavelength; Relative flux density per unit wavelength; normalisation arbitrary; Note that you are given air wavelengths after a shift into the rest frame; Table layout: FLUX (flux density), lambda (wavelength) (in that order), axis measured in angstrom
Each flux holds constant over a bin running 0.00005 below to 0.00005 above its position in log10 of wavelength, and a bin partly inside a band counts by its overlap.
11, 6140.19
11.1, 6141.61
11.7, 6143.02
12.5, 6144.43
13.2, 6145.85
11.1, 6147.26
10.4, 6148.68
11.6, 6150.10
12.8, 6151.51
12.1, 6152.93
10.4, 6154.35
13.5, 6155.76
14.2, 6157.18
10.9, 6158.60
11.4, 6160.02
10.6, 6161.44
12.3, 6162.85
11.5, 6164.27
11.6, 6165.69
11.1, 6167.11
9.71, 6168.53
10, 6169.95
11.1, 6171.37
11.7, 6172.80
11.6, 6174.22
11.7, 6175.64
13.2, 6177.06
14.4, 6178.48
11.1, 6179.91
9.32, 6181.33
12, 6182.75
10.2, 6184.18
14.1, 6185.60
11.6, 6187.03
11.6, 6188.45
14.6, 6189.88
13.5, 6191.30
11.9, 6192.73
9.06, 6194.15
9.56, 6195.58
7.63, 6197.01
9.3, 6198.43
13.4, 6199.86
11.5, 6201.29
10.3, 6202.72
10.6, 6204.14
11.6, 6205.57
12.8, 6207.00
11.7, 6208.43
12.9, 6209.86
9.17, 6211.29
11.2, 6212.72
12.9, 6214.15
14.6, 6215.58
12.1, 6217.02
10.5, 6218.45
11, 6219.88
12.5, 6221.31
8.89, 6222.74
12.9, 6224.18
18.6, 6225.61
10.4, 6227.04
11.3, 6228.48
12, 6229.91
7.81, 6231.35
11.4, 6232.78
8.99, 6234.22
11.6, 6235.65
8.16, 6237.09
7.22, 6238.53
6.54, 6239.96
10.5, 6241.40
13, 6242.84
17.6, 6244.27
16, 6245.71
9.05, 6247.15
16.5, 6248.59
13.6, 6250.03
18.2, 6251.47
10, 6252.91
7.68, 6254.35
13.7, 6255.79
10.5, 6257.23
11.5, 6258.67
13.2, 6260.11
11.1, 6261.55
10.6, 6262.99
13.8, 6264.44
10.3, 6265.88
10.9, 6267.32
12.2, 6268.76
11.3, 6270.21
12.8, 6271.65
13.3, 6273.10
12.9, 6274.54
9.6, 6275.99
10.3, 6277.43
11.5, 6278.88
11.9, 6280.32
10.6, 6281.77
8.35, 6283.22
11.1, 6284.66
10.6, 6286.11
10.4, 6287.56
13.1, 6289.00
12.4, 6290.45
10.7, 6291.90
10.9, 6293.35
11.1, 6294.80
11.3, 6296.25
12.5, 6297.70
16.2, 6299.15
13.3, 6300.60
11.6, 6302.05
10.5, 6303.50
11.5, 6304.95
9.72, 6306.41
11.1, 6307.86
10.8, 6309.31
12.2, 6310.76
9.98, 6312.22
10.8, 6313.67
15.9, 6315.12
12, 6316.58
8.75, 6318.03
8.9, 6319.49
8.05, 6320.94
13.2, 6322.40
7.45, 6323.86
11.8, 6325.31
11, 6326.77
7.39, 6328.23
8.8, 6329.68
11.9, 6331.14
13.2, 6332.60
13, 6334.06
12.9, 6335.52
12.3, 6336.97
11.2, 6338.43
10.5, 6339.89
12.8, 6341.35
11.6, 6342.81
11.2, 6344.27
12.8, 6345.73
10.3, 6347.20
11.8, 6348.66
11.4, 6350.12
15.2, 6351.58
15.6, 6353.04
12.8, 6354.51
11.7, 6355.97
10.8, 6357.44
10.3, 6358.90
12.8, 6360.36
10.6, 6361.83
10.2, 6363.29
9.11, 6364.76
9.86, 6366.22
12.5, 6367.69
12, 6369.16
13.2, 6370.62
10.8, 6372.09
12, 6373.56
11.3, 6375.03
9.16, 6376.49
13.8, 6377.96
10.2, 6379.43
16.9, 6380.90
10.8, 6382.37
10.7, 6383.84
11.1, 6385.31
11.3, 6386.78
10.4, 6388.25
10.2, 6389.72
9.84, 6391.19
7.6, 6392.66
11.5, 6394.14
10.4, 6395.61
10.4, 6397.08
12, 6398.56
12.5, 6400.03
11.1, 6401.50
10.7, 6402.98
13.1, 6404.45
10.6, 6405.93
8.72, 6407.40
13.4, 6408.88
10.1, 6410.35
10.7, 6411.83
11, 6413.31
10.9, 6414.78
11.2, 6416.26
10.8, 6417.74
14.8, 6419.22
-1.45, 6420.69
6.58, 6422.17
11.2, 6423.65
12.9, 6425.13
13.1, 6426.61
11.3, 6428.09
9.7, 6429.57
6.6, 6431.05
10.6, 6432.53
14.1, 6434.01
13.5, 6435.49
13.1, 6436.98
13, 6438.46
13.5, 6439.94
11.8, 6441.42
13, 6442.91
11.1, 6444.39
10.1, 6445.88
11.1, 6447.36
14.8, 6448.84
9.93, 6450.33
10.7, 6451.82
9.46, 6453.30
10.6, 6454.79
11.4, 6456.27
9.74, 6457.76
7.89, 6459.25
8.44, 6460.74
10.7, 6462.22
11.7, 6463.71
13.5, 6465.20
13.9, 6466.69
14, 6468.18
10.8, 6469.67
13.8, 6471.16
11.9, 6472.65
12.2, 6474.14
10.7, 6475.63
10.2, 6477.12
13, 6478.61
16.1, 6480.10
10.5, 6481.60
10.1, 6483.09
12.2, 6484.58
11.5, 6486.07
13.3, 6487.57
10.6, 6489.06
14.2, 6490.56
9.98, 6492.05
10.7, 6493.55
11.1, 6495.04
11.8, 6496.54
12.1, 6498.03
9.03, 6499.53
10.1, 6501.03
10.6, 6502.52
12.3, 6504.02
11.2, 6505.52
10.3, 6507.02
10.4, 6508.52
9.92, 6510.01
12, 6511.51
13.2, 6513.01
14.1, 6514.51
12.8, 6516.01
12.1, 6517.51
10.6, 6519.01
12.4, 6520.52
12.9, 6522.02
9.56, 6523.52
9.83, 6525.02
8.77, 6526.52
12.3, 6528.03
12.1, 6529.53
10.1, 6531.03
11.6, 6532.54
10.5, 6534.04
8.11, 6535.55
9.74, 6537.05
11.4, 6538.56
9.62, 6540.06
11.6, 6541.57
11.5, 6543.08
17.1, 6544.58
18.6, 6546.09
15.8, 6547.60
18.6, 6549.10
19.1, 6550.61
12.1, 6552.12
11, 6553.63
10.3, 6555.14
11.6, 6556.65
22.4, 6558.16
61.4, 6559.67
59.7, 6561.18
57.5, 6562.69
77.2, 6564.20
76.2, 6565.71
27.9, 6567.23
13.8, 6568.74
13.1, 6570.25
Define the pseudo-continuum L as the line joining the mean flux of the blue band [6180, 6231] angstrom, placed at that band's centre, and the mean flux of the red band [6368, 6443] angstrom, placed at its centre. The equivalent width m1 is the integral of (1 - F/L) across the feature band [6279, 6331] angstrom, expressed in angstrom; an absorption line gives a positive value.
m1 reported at 1.5 angstrom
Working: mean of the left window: 11.6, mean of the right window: 11.1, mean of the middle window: 11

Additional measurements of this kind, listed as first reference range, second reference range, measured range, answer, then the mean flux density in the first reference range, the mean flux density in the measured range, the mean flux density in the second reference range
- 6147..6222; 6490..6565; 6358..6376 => 3.72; 11.6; 11.2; 16.3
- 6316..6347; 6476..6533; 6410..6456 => 1.16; 11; 11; 11.5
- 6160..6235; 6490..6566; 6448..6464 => 5.47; 11.5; 10.5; 17.1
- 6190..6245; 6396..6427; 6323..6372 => -2.97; 11.3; 11.5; 10.7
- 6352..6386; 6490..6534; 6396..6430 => 2.64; 11.7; 10.7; 11.3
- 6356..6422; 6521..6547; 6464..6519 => -2.36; 10.9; 11.8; 11.5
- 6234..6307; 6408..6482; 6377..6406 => 0.32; 11.6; 11.3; 11.3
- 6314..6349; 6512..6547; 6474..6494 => -0.29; 11.2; 11.8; 11.8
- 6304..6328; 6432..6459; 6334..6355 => -2.65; 10.7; 12.3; 11.7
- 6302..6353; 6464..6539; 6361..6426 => 3.10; 11.3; 10.8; 11.5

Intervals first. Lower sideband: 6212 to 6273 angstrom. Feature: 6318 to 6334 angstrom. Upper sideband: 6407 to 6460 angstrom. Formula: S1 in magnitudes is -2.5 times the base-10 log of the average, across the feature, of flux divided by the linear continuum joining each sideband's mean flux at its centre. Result 0.12 mag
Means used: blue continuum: 11.8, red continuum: 10.9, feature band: 10.2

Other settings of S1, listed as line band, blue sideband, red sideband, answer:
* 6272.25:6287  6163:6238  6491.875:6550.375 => 0.047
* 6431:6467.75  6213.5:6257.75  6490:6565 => 0.298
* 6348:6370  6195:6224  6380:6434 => -0.092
